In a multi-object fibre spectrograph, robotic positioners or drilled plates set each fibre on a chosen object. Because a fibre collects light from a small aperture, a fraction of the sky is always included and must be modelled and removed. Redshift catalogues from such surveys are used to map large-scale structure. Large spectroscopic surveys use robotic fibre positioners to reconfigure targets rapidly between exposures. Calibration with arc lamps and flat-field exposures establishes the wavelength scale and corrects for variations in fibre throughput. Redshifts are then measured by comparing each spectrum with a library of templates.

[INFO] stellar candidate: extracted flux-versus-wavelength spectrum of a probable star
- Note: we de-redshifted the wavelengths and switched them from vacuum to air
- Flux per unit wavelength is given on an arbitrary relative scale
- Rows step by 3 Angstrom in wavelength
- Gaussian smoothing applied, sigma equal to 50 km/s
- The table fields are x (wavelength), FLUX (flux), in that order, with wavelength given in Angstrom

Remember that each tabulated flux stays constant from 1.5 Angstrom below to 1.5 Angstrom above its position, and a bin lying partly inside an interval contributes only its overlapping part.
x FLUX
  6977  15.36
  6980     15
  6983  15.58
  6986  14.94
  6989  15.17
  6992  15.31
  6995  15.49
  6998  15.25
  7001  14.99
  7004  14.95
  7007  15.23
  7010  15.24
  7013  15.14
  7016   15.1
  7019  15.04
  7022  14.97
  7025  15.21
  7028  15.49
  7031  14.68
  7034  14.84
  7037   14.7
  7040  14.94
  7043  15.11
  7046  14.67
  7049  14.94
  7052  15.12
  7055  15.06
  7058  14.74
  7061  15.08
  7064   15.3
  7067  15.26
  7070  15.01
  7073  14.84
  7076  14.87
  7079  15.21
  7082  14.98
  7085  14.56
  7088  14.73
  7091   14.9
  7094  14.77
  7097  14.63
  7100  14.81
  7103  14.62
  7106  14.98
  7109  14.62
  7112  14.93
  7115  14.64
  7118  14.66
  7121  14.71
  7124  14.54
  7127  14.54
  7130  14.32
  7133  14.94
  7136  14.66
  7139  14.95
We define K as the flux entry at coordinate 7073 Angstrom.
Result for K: 14.84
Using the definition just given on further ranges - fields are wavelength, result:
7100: 14.81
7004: 14.95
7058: 14.74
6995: 15.49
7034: 14.84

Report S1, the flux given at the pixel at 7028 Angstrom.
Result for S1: 15.49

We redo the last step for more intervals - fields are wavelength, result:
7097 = 14.63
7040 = 14.94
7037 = 14.7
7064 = 15.3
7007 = 15.23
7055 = 15.06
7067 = 15.26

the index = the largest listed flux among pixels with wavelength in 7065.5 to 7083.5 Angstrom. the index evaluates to 15.26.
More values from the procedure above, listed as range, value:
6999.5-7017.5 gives 15.24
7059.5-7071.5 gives 15.3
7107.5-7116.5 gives 14.93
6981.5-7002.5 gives 15.58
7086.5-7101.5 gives 14.9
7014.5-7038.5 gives 15.49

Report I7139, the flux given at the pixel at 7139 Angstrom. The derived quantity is 14.95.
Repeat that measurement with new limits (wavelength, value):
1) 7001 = 14.99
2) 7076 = 14.87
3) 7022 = 14.97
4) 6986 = 14.94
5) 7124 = 14.54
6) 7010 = 15.24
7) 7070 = 15.01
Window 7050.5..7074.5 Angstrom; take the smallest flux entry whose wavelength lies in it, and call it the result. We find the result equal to 14.74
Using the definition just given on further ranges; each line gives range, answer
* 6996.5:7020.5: 14.95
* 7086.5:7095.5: 14.73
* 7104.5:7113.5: 14.62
